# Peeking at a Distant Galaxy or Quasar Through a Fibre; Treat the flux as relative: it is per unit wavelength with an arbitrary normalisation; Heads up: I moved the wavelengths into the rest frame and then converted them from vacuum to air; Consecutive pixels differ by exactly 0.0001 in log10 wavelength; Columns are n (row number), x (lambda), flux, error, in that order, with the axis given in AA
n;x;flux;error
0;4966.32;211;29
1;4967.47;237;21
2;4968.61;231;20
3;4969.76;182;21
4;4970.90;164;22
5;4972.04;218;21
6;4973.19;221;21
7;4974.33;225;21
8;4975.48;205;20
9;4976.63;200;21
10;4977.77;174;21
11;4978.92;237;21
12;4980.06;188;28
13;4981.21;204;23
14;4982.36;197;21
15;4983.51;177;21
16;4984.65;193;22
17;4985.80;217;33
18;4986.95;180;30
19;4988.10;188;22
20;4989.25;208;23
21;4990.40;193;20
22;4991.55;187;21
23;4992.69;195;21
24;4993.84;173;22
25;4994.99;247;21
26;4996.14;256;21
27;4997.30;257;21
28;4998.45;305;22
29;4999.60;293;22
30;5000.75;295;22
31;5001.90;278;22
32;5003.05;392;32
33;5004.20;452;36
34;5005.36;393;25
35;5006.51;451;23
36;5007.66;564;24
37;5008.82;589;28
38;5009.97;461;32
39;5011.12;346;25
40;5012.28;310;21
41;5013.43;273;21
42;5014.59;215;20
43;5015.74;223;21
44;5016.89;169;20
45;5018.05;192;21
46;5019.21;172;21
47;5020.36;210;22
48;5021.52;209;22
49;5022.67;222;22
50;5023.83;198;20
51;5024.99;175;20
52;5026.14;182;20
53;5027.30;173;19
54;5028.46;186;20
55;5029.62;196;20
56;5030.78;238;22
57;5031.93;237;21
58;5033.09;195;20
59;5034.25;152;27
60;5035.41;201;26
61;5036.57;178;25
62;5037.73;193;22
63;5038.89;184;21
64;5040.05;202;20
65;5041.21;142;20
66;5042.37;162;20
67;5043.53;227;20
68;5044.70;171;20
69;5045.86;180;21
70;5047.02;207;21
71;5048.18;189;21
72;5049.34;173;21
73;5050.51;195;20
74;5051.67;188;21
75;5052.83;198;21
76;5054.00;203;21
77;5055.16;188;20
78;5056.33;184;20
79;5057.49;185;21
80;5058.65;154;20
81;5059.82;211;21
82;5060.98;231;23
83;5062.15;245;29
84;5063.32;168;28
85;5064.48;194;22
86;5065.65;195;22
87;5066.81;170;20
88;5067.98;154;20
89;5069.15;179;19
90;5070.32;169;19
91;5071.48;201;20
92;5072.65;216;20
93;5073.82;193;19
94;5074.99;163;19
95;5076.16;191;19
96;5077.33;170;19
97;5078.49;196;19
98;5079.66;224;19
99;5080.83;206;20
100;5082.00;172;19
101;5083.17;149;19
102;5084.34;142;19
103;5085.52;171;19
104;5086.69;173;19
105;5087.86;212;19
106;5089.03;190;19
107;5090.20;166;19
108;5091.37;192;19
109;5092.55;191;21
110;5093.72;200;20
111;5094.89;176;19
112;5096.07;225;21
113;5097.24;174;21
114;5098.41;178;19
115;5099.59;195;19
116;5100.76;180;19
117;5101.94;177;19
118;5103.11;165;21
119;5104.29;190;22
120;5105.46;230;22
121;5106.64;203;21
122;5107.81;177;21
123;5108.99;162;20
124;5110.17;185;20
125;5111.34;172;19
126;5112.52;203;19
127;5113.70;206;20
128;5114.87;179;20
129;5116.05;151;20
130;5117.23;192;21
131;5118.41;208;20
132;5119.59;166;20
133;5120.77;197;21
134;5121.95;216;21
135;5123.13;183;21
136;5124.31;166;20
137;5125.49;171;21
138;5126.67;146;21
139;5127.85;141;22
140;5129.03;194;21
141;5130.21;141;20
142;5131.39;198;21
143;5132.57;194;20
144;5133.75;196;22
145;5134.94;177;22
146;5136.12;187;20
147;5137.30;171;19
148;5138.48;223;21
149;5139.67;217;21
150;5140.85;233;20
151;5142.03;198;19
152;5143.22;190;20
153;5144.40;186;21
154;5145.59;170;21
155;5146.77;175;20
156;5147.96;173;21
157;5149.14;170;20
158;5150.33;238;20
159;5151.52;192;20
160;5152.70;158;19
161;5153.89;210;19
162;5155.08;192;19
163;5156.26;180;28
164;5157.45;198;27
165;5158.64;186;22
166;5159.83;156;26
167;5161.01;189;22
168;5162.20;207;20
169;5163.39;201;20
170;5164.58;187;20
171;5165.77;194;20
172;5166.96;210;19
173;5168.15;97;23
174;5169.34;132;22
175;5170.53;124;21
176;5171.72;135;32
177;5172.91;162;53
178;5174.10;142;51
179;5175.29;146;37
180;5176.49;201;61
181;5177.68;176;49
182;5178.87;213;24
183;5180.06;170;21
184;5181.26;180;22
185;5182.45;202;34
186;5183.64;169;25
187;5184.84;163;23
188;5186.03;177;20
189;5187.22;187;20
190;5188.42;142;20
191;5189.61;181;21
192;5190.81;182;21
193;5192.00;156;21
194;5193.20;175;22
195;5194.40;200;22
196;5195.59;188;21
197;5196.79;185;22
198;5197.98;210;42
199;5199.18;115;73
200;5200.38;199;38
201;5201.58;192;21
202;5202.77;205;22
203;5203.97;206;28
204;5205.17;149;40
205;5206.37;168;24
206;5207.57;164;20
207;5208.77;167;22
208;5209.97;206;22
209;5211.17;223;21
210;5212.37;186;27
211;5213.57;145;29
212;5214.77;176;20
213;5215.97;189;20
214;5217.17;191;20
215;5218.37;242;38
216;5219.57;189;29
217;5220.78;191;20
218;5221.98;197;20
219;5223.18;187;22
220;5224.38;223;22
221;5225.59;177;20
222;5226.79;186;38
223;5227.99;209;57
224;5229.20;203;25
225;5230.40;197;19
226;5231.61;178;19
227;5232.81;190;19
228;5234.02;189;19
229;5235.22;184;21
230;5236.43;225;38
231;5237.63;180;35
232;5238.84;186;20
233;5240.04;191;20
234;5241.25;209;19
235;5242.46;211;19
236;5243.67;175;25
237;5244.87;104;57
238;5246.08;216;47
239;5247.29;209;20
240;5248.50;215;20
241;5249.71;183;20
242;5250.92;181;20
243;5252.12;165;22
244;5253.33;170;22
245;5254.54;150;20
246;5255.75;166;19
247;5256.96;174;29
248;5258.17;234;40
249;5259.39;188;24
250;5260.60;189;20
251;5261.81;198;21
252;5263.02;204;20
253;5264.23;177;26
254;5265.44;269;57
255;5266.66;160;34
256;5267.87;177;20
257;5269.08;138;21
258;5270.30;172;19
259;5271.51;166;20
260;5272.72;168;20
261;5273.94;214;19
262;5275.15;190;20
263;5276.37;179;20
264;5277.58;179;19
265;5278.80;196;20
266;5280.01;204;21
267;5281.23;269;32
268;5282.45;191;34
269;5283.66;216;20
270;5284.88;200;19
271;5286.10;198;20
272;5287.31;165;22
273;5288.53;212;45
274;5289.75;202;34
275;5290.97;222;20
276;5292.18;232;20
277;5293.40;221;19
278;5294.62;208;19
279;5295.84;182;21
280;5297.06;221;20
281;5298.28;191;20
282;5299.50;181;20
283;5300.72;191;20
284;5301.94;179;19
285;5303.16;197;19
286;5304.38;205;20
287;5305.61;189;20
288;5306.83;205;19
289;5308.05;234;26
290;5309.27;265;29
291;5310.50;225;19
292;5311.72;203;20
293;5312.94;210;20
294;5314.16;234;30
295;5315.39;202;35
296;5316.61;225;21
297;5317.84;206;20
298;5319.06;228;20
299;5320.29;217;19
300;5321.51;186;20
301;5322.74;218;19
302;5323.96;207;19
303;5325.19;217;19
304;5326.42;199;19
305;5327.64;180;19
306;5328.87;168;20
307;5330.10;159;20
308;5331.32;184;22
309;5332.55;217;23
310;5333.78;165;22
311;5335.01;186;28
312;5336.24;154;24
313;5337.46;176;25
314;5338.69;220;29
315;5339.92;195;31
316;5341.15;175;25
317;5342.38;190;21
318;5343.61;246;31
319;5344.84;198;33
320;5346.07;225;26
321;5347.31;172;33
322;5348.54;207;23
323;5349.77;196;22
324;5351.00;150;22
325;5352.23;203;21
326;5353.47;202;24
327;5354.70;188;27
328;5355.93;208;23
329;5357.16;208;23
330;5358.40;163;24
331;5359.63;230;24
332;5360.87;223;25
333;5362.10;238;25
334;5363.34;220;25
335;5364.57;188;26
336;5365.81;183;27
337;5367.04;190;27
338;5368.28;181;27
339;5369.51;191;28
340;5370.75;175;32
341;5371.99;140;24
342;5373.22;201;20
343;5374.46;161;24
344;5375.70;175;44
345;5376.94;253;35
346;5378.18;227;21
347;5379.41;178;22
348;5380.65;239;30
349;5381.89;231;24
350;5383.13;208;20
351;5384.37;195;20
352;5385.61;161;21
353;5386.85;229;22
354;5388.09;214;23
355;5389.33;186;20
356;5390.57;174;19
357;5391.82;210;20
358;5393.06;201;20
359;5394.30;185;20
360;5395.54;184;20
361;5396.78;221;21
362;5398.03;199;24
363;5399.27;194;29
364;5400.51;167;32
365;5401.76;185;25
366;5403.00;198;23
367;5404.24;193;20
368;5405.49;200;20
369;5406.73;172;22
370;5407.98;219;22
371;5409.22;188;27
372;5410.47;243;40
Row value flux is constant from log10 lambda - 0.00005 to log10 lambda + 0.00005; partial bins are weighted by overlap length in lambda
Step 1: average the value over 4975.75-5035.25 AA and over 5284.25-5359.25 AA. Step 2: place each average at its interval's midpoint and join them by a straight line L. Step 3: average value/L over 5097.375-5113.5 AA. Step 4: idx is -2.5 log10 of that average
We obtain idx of 0.25 mag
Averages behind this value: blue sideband 251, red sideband 200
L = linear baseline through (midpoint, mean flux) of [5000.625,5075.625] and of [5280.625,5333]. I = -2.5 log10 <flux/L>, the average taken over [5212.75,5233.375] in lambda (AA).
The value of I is 0.11 mag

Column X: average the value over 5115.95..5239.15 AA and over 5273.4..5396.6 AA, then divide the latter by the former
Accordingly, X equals 1.1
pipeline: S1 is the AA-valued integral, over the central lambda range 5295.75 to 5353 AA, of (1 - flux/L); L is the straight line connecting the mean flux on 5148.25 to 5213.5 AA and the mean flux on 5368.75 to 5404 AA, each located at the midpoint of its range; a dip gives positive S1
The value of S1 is -2.8 AA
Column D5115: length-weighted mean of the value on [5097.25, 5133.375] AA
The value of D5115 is 182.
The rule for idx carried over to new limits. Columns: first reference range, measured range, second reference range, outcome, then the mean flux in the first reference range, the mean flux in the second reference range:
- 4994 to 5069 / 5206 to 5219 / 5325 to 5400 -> 0.14 mag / 236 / 196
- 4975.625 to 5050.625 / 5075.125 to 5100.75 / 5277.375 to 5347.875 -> 0.23 mag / 237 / 203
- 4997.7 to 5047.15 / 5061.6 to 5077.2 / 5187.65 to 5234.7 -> 0.27 mag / 256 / 186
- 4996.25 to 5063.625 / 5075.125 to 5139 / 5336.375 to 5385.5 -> 0.25 mag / 241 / 198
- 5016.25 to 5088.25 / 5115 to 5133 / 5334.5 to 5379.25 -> 0.08 mag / 189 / 195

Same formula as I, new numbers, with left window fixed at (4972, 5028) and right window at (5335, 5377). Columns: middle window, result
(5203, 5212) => 0.19 mag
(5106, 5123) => 0.25 mag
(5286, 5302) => 0.02 mag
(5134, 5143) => 0.16 mag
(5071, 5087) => 0.30 mag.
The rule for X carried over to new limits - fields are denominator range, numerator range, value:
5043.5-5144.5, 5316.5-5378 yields 1.05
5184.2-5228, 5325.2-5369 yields 1.05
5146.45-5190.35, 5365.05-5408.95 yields 1.11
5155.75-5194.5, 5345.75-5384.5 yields 1.15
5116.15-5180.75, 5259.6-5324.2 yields 1.12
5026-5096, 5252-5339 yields 1.05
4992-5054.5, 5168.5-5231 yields 0.73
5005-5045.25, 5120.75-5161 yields 0.76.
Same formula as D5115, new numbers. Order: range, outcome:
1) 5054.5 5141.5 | 186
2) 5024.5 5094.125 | 188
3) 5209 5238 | 194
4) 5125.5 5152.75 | 186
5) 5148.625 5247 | 183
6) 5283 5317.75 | 208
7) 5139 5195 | 179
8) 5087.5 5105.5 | 189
